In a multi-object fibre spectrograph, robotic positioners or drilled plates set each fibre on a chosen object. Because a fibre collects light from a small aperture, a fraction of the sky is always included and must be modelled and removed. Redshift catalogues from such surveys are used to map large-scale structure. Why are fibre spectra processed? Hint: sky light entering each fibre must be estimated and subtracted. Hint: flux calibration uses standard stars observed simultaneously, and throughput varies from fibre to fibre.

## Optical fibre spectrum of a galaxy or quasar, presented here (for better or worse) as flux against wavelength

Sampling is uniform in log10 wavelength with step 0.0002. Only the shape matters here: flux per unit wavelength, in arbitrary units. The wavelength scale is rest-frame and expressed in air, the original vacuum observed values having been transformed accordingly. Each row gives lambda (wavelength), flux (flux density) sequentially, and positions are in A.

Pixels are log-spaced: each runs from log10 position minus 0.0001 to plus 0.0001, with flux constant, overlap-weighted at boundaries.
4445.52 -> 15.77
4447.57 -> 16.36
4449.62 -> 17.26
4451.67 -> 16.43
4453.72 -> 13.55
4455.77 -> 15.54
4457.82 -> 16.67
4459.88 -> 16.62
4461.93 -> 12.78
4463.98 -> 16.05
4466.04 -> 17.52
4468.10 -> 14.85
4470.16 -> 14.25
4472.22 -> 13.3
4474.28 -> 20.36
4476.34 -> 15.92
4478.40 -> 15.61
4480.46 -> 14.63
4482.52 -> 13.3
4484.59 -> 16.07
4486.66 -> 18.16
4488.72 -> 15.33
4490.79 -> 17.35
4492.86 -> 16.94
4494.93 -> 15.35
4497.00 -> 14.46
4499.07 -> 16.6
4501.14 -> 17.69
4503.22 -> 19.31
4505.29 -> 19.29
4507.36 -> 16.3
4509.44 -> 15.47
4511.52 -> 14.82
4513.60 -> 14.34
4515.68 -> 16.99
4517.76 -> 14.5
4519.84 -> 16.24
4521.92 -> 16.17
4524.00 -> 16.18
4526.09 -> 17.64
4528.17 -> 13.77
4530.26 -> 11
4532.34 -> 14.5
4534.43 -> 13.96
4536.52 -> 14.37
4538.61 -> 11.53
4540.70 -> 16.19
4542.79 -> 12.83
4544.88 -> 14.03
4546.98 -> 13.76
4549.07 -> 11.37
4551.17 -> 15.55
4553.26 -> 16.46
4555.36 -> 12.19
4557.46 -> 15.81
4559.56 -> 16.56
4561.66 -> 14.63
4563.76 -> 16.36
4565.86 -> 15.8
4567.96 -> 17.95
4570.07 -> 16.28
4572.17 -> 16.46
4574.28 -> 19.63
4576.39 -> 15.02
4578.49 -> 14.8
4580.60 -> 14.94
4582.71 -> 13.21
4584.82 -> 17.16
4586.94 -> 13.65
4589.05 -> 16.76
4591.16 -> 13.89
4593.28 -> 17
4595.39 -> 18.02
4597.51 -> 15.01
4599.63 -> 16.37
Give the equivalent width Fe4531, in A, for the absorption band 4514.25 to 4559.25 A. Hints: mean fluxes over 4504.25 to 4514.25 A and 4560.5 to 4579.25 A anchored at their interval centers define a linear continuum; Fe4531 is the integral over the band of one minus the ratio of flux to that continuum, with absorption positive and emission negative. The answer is 4.6 A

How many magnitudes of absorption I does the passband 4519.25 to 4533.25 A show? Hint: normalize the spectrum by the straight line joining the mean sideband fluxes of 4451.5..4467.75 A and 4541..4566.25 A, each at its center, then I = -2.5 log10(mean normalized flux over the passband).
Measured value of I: -0.01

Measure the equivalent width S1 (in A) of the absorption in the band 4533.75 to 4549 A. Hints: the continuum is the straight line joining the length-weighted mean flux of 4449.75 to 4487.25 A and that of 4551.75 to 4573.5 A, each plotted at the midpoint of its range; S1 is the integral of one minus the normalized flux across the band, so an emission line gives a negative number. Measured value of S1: 2.1 A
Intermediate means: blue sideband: 15.7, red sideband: 15.9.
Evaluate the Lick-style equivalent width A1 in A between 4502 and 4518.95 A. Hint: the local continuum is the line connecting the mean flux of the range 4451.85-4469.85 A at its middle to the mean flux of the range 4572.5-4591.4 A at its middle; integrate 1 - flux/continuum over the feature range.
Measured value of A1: -0.98 A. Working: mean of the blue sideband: 15.4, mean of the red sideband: 15.6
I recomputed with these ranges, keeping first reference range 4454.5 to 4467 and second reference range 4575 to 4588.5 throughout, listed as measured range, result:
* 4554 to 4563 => 0.02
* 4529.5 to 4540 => 0.16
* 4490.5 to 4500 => -0.03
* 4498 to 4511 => -0.12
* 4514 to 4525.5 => -0.04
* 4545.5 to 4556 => 0.09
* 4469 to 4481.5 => 0.00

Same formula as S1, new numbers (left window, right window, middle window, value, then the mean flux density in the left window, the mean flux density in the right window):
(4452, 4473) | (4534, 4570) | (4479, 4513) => -2.9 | 15.2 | 14.7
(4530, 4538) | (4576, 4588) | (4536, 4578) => -2.8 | 13.6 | 14.8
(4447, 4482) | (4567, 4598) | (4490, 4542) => 0.7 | 15.7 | 16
